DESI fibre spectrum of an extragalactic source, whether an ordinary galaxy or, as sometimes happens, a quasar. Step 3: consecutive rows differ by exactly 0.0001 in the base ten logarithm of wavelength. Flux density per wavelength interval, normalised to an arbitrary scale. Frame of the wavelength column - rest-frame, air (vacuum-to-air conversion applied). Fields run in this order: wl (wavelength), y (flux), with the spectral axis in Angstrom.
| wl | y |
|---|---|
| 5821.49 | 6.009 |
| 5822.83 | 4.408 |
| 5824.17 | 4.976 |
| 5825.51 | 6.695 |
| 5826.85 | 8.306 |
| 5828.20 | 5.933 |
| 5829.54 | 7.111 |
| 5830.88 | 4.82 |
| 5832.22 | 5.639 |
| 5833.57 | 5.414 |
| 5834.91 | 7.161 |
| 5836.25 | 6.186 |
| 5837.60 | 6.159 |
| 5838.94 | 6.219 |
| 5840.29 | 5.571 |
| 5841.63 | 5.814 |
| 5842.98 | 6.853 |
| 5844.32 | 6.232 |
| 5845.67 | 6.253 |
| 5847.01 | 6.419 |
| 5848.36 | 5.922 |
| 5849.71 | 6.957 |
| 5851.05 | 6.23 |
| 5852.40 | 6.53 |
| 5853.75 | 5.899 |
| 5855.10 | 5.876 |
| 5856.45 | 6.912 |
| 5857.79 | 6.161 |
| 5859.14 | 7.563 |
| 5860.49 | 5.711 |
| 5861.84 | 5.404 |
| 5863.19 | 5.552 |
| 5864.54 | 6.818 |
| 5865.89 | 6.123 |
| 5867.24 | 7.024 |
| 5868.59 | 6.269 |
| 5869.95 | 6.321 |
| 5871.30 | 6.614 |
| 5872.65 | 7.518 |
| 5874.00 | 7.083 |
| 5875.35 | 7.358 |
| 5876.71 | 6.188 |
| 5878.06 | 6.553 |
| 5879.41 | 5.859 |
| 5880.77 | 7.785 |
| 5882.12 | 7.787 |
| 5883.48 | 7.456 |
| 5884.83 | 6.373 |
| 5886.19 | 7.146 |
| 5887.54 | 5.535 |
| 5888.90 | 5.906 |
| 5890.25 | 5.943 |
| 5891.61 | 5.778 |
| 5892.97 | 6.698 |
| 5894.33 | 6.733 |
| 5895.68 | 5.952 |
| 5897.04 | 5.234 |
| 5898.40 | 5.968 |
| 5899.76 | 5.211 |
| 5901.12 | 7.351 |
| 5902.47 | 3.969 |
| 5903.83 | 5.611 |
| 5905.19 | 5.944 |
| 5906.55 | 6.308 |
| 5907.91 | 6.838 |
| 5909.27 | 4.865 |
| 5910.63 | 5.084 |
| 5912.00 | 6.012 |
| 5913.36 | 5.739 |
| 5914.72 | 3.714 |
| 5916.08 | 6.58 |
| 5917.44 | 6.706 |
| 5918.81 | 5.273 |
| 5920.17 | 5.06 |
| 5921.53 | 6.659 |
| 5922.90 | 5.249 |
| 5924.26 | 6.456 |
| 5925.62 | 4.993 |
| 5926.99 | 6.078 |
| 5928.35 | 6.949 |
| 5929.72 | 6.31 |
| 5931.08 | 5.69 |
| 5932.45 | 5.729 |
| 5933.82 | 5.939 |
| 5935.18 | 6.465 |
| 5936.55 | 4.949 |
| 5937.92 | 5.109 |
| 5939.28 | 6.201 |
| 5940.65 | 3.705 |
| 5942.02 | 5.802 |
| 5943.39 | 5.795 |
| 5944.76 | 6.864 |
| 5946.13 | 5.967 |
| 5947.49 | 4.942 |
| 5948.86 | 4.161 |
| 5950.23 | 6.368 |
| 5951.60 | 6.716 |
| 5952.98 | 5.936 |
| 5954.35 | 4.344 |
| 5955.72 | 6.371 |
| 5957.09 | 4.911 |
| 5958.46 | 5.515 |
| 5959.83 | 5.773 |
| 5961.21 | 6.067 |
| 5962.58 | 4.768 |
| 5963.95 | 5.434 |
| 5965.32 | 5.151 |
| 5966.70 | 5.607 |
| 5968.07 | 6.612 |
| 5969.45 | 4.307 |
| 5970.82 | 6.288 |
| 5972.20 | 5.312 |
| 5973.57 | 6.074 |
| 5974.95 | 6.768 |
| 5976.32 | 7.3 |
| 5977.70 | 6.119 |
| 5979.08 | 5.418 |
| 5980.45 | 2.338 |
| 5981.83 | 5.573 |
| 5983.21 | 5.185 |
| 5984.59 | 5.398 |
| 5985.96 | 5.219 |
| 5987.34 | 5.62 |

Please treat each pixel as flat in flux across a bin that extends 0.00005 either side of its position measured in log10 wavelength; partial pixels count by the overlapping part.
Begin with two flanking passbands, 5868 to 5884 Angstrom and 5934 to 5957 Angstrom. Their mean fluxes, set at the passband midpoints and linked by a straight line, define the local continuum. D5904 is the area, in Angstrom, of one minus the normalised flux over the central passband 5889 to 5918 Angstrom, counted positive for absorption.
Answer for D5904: 2.6 Angstrom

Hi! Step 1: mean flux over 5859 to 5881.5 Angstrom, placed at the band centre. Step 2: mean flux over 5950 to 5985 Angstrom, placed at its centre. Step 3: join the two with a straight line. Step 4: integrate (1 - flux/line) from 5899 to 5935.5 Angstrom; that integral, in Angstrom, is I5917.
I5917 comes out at 1.7 Angstrom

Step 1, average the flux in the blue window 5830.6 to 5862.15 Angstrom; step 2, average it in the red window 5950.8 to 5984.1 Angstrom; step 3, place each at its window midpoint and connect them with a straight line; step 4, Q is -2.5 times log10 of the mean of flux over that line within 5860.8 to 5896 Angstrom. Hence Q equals -0.09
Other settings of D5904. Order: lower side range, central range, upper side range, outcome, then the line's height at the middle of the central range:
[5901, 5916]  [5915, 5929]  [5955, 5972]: -0.9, 5.56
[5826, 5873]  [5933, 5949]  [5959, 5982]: 0.6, 5.76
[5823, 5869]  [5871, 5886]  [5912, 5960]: -2.3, 6.04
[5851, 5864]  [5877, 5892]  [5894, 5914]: -1.5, 5.95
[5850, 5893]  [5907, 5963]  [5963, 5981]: 2.4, 5.94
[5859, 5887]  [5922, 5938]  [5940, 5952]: -0.1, 5.81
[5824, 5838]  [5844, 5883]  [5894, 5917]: -3.3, 6.02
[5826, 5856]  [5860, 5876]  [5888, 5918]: -1.1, 6.07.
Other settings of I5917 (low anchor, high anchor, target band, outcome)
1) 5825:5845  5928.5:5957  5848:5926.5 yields -2.5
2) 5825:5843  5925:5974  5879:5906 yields -1.2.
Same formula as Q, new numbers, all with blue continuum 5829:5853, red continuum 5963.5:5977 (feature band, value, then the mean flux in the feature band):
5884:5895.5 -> -0.034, 6.27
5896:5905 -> 0.086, 5.59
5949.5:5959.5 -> 0.037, 5.73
